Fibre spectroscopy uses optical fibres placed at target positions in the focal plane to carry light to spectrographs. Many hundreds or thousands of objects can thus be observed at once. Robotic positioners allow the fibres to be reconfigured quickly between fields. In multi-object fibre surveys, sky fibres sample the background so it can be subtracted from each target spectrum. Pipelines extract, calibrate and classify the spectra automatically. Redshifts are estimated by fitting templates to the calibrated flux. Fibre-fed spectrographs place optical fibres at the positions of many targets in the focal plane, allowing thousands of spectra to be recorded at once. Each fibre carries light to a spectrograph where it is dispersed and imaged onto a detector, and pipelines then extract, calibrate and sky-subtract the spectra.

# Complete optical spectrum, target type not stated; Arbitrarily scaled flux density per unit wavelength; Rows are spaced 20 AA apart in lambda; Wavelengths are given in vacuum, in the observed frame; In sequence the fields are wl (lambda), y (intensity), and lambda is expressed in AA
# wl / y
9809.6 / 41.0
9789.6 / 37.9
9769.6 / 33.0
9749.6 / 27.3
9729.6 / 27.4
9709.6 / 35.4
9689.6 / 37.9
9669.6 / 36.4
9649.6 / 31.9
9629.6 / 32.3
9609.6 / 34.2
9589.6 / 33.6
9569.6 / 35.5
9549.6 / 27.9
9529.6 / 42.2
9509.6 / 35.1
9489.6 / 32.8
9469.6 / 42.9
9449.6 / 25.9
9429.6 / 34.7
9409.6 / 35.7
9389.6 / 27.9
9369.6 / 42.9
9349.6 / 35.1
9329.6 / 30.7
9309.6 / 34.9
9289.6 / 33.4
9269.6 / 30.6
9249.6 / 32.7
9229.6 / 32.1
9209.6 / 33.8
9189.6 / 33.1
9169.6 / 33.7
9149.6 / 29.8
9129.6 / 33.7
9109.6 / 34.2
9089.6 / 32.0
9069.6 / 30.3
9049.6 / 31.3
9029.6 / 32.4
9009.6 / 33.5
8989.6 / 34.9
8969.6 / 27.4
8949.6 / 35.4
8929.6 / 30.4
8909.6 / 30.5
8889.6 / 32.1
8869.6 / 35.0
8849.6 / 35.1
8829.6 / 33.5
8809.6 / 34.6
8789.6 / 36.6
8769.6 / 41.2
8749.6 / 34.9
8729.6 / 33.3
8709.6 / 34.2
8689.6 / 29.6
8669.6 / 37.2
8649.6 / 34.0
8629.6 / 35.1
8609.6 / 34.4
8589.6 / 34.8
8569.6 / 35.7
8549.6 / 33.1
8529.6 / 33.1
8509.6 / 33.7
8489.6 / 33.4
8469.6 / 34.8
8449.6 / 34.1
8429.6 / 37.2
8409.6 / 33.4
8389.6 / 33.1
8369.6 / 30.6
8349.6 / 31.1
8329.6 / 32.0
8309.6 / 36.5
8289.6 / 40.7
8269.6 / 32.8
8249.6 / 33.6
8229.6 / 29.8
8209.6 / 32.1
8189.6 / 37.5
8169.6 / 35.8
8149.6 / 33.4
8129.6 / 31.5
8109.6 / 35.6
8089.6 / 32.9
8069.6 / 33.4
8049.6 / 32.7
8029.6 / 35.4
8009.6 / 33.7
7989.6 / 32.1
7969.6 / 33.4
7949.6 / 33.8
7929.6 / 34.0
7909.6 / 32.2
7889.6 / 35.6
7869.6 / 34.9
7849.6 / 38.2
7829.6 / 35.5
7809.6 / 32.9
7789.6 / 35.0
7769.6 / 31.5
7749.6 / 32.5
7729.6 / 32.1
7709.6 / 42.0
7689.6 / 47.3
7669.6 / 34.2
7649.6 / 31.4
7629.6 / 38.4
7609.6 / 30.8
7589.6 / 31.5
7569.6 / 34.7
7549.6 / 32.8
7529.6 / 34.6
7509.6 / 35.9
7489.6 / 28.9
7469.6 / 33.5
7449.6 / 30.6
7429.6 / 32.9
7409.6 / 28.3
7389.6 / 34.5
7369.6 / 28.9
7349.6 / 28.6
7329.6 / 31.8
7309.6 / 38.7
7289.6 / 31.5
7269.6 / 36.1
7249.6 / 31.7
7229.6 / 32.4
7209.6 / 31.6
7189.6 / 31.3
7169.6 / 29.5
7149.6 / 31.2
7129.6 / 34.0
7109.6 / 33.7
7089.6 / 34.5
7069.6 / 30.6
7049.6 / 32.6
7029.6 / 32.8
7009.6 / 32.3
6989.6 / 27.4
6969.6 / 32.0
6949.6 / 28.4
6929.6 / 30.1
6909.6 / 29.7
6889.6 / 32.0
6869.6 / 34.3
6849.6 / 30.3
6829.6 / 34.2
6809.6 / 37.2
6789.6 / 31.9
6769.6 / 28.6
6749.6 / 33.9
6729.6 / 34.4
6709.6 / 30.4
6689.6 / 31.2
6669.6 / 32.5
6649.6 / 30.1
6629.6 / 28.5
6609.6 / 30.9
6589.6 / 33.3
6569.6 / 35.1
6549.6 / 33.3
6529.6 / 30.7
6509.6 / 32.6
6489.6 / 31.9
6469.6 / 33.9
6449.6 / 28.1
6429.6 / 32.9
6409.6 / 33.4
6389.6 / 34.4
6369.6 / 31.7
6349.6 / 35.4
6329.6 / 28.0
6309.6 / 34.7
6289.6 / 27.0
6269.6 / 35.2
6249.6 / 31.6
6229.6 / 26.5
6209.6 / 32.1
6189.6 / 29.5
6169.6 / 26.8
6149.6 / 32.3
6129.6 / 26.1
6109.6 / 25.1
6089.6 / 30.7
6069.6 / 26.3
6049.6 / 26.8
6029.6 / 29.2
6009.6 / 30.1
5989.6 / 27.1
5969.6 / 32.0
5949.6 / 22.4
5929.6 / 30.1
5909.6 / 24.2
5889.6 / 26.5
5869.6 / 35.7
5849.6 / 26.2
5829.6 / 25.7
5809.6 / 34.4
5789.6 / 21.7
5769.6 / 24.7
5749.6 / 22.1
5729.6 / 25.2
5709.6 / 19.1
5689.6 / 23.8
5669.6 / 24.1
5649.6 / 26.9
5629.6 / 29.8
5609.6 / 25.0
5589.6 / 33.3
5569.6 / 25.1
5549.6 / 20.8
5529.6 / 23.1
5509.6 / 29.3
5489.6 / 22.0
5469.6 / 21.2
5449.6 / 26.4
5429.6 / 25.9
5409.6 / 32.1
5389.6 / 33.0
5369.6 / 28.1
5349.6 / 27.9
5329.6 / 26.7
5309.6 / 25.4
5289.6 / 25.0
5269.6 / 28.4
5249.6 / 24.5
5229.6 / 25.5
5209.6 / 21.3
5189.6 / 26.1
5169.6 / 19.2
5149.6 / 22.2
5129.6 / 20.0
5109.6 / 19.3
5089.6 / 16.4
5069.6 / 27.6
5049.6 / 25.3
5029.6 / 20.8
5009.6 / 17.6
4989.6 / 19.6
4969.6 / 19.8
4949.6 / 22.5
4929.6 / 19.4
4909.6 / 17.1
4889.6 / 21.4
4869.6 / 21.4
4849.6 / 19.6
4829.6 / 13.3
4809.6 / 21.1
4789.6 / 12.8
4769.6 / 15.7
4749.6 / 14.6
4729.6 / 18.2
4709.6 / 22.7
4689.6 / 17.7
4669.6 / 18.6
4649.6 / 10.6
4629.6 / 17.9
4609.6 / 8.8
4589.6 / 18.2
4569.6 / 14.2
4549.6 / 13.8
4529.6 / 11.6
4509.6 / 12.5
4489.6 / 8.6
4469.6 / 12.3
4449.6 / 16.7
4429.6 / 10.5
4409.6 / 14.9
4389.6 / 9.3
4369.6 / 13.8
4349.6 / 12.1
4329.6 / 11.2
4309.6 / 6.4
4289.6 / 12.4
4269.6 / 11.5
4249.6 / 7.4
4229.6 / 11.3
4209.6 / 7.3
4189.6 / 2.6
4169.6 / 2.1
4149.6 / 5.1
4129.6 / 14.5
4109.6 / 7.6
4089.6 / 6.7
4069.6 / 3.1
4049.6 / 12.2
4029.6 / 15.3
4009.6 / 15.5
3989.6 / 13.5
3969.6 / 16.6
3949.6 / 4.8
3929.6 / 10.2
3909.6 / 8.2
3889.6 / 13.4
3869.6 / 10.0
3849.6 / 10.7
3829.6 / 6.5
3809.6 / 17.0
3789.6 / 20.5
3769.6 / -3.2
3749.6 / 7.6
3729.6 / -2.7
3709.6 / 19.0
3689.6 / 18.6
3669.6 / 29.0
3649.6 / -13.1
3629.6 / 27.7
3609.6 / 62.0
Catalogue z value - 0.171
